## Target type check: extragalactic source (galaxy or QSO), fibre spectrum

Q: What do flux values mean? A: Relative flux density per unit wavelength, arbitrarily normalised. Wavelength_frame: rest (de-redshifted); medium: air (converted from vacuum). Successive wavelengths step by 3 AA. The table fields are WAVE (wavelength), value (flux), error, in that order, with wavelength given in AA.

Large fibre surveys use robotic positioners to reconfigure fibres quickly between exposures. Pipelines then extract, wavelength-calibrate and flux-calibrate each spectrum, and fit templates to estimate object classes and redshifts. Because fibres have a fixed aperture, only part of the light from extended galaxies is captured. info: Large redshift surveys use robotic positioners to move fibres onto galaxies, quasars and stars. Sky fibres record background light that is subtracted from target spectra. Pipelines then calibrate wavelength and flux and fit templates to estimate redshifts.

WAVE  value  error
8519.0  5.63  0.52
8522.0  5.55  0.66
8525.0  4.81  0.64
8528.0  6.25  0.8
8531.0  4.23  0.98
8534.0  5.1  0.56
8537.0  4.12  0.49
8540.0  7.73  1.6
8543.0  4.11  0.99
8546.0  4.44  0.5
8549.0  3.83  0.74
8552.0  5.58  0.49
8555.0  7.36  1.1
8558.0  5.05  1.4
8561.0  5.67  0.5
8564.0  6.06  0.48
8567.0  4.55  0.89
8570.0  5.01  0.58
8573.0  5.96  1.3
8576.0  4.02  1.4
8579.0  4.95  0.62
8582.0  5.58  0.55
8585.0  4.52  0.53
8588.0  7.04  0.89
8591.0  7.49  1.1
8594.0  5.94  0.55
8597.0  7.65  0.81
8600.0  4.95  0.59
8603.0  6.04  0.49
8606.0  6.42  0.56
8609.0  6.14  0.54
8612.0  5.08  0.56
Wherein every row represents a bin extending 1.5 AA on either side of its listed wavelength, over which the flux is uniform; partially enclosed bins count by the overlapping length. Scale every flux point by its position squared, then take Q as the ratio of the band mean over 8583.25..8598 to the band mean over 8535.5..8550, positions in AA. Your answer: 1.34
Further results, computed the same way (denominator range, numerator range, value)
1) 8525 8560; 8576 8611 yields 1.15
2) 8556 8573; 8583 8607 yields 1.17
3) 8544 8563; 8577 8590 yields 1.05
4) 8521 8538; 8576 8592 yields 1.15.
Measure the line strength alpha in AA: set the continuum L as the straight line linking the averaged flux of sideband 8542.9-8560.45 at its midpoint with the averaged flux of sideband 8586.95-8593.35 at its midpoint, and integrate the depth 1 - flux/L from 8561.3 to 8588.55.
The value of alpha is 4.6 AA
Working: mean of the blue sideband 5.17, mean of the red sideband 7.1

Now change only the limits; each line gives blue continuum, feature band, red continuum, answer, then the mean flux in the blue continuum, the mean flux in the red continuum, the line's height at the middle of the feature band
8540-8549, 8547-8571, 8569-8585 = -2.34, 4.78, 5.05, 4.9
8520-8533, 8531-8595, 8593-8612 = 2.84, 5.22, 6.11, 5.65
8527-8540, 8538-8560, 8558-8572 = -0.68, 5.2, 5.32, 5.26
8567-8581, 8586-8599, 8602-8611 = -2.82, 4.96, 6.15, 5.64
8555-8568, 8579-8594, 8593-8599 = 0.94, 5.6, 6.71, 6.41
